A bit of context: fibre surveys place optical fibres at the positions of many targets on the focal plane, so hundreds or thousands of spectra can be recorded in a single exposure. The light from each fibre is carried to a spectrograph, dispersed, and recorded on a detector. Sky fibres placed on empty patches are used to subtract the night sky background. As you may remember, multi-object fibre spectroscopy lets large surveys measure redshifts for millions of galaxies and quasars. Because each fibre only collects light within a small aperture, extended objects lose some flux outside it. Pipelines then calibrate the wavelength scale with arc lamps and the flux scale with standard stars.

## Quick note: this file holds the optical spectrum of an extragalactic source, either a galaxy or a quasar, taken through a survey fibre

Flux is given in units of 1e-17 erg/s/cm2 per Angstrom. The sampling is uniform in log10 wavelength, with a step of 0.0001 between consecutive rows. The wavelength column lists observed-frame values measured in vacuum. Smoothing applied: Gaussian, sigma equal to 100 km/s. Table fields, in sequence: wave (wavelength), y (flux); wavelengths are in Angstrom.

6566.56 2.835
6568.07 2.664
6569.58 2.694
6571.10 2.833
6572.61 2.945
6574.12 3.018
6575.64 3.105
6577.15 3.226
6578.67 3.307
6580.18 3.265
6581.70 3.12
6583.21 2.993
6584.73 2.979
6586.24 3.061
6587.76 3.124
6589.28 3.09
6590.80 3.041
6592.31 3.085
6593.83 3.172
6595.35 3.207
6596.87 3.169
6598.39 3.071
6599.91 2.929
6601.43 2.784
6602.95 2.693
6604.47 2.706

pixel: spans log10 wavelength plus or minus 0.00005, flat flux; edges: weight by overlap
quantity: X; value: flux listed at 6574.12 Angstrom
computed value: 3.018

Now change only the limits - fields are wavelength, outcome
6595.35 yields 3.207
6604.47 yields 2.706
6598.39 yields 3.071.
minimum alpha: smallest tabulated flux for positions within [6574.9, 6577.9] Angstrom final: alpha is 3.105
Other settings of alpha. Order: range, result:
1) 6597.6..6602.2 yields 2.784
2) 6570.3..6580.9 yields 2.833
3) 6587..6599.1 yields 3.041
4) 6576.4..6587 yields 2.979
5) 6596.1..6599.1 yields 3.071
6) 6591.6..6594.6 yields 3.085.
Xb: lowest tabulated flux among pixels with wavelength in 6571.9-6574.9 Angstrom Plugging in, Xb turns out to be 2.945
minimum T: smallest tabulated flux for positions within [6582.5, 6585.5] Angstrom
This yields 2.979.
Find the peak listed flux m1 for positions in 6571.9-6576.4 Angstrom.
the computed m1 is 3.105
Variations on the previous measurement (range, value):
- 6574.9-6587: 3.307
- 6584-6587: 3.061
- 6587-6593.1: 3.124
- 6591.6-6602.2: 3.207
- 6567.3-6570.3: 2.694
